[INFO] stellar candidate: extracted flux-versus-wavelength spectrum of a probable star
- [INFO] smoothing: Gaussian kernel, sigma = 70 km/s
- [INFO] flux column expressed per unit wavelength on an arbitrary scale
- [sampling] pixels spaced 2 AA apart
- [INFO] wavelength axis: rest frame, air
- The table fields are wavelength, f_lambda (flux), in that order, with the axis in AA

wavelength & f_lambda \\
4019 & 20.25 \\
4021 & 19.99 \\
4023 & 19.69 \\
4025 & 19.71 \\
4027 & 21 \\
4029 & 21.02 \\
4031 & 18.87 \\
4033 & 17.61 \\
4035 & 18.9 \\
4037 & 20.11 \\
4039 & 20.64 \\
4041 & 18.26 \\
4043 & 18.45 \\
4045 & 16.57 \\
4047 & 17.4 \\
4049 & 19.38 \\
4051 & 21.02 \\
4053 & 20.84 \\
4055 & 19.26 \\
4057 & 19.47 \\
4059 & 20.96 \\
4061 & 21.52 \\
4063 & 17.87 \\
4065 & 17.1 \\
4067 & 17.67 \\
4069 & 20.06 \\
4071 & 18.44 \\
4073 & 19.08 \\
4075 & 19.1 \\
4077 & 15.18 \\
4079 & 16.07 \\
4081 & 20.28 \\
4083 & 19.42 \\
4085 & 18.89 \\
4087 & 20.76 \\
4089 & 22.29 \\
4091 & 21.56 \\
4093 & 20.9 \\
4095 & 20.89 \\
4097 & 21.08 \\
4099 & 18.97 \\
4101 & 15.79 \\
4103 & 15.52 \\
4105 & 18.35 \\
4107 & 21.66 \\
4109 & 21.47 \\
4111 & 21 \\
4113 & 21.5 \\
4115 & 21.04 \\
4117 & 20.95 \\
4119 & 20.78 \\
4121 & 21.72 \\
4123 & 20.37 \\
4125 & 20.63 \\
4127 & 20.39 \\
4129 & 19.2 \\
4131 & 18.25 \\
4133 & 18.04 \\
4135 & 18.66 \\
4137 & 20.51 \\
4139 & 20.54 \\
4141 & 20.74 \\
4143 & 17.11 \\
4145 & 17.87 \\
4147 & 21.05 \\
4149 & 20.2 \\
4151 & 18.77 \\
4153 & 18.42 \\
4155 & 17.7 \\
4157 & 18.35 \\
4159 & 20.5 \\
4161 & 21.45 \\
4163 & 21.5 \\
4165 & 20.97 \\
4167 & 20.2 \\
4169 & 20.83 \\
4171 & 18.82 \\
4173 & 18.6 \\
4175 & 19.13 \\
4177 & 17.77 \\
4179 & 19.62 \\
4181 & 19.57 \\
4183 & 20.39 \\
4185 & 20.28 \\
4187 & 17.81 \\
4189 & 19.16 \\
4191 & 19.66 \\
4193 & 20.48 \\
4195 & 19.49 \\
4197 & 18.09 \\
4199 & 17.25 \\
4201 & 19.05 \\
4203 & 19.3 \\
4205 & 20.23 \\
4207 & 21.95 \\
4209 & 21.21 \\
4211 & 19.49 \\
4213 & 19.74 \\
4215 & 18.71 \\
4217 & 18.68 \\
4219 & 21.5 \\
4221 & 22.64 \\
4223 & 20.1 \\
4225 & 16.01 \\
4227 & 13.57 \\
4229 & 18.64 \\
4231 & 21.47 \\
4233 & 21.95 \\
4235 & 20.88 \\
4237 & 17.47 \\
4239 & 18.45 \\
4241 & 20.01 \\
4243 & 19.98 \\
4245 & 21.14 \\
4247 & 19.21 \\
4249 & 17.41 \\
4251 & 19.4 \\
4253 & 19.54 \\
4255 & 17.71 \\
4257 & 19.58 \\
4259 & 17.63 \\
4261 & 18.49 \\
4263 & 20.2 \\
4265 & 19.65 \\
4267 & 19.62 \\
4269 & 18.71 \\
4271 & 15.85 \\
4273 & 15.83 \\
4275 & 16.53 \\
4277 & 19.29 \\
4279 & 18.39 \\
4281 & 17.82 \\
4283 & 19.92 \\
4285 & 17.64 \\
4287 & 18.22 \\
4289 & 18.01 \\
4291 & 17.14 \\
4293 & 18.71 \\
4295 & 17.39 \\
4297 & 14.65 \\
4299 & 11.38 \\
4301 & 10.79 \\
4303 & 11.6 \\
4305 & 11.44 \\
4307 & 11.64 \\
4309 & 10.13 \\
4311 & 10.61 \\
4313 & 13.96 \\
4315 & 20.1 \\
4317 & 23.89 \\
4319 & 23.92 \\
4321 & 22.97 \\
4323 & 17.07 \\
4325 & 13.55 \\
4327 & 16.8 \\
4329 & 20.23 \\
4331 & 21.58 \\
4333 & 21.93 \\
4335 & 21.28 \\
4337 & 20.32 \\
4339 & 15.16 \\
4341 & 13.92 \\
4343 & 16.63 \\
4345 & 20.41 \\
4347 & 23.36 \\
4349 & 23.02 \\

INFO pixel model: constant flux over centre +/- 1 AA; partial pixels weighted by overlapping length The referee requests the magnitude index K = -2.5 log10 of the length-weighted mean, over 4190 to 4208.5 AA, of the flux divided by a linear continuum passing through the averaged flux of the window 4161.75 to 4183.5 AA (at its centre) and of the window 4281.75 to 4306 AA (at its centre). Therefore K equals -0.040 mag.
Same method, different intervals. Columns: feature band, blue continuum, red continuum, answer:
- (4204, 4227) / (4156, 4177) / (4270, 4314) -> -0.09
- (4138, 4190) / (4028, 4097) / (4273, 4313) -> -0.12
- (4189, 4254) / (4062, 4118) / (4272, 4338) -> -0.08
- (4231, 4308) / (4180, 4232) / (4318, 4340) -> 0.11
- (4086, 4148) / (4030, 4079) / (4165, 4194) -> -0.05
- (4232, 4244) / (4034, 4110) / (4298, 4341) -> -0.13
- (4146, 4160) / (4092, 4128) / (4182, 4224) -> 0.04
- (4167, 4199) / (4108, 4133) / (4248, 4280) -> 0.02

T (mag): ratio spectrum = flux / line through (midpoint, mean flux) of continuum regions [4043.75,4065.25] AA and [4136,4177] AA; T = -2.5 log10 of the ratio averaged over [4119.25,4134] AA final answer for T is -0.02 mag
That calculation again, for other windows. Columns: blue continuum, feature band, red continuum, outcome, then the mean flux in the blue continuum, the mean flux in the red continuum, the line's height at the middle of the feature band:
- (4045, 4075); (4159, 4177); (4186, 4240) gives -0.04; 19.2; 19.4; 19.3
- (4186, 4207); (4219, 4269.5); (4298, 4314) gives -0.22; 19.2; 11.4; 15.8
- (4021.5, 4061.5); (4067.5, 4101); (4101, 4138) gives 0.02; 19.5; 19.9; 19.7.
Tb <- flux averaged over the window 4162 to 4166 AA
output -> 21.2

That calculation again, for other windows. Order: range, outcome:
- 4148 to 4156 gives 18.8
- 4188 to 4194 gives 19.8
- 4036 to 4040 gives 20.4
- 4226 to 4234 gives 18.9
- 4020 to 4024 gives 19.8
